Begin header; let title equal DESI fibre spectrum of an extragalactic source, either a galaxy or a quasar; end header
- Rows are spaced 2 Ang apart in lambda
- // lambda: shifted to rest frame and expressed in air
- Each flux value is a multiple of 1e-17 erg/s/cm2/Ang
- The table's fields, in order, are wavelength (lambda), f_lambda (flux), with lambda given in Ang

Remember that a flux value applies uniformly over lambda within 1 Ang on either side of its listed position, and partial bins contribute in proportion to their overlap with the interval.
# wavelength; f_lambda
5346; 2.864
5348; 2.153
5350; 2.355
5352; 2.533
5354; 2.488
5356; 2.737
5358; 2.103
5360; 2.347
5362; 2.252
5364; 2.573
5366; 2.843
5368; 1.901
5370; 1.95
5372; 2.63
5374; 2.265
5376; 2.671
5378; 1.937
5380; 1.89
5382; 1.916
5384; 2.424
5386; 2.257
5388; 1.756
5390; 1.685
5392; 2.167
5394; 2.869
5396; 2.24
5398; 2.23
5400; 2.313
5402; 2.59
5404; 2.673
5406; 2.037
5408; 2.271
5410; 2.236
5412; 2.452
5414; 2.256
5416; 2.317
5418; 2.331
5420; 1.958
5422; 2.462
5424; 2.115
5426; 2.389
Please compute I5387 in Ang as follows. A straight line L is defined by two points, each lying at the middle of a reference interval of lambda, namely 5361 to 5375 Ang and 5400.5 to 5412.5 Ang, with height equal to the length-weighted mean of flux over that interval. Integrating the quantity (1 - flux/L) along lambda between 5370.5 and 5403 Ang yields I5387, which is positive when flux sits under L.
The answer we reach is 1.7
